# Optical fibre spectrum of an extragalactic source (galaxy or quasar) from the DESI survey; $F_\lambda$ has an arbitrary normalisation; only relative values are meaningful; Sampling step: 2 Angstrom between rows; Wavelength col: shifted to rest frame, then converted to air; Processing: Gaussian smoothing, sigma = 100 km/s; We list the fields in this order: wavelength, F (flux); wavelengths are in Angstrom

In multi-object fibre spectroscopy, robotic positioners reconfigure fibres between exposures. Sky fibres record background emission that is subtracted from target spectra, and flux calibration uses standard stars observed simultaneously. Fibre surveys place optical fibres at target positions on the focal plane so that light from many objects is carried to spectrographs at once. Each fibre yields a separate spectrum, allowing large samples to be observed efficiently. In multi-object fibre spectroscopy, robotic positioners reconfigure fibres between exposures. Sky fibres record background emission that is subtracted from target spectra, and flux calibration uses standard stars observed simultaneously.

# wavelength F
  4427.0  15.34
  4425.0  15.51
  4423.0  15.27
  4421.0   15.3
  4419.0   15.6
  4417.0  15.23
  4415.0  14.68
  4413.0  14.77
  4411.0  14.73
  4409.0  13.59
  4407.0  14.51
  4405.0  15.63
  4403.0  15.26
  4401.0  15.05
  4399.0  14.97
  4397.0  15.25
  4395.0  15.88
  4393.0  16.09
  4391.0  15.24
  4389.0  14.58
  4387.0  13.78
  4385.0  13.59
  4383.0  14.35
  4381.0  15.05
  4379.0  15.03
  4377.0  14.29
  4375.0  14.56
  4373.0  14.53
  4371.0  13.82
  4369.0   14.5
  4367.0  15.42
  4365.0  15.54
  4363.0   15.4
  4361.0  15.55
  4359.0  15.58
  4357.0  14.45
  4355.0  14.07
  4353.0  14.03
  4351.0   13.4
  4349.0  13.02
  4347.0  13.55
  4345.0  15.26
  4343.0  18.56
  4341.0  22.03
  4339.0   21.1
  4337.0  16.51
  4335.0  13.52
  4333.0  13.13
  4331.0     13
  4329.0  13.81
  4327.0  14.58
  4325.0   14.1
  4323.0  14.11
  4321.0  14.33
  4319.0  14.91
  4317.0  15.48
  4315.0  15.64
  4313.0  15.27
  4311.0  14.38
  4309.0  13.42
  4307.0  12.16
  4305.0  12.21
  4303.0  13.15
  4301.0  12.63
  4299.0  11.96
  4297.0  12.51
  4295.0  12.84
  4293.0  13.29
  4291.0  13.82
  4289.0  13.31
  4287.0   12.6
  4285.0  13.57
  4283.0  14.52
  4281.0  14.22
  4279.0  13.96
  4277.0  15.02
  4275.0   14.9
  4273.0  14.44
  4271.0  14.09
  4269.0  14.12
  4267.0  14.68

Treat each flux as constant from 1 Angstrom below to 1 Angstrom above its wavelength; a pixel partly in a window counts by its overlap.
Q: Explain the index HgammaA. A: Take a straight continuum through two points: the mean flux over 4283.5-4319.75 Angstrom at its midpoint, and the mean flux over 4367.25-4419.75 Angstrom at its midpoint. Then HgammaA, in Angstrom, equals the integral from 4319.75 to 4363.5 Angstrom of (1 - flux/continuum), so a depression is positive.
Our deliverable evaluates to -3.3 Angstrom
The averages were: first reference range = 13.5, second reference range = 14.8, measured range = 15.1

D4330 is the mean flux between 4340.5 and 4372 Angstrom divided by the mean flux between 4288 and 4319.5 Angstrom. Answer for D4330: 1.1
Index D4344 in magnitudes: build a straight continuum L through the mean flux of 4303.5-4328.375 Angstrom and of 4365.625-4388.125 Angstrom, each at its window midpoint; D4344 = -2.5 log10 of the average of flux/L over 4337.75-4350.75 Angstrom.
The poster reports -0.19 mag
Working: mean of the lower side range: 14.2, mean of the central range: 17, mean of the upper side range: 14.5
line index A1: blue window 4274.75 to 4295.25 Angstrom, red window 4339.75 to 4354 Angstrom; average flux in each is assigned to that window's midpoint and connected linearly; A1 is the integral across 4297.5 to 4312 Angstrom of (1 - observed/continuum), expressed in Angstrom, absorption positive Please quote 1.6 Angstrom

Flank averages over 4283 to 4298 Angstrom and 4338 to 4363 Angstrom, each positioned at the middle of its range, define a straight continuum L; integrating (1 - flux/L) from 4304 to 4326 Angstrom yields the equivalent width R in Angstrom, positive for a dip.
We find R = 0.2 Angstrom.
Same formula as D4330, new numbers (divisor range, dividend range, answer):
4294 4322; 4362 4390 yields 1.07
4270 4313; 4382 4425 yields 1.10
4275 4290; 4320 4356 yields 1.08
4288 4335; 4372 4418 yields 1.08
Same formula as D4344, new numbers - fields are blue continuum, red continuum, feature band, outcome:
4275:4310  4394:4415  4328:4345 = -0.17 mag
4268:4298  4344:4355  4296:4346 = -0.07 mag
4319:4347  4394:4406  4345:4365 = 0.08 mag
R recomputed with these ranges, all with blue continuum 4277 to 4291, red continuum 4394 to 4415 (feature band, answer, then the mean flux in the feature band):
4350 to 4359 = 0.19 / 14.2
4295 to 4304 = 0.87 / 12.6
